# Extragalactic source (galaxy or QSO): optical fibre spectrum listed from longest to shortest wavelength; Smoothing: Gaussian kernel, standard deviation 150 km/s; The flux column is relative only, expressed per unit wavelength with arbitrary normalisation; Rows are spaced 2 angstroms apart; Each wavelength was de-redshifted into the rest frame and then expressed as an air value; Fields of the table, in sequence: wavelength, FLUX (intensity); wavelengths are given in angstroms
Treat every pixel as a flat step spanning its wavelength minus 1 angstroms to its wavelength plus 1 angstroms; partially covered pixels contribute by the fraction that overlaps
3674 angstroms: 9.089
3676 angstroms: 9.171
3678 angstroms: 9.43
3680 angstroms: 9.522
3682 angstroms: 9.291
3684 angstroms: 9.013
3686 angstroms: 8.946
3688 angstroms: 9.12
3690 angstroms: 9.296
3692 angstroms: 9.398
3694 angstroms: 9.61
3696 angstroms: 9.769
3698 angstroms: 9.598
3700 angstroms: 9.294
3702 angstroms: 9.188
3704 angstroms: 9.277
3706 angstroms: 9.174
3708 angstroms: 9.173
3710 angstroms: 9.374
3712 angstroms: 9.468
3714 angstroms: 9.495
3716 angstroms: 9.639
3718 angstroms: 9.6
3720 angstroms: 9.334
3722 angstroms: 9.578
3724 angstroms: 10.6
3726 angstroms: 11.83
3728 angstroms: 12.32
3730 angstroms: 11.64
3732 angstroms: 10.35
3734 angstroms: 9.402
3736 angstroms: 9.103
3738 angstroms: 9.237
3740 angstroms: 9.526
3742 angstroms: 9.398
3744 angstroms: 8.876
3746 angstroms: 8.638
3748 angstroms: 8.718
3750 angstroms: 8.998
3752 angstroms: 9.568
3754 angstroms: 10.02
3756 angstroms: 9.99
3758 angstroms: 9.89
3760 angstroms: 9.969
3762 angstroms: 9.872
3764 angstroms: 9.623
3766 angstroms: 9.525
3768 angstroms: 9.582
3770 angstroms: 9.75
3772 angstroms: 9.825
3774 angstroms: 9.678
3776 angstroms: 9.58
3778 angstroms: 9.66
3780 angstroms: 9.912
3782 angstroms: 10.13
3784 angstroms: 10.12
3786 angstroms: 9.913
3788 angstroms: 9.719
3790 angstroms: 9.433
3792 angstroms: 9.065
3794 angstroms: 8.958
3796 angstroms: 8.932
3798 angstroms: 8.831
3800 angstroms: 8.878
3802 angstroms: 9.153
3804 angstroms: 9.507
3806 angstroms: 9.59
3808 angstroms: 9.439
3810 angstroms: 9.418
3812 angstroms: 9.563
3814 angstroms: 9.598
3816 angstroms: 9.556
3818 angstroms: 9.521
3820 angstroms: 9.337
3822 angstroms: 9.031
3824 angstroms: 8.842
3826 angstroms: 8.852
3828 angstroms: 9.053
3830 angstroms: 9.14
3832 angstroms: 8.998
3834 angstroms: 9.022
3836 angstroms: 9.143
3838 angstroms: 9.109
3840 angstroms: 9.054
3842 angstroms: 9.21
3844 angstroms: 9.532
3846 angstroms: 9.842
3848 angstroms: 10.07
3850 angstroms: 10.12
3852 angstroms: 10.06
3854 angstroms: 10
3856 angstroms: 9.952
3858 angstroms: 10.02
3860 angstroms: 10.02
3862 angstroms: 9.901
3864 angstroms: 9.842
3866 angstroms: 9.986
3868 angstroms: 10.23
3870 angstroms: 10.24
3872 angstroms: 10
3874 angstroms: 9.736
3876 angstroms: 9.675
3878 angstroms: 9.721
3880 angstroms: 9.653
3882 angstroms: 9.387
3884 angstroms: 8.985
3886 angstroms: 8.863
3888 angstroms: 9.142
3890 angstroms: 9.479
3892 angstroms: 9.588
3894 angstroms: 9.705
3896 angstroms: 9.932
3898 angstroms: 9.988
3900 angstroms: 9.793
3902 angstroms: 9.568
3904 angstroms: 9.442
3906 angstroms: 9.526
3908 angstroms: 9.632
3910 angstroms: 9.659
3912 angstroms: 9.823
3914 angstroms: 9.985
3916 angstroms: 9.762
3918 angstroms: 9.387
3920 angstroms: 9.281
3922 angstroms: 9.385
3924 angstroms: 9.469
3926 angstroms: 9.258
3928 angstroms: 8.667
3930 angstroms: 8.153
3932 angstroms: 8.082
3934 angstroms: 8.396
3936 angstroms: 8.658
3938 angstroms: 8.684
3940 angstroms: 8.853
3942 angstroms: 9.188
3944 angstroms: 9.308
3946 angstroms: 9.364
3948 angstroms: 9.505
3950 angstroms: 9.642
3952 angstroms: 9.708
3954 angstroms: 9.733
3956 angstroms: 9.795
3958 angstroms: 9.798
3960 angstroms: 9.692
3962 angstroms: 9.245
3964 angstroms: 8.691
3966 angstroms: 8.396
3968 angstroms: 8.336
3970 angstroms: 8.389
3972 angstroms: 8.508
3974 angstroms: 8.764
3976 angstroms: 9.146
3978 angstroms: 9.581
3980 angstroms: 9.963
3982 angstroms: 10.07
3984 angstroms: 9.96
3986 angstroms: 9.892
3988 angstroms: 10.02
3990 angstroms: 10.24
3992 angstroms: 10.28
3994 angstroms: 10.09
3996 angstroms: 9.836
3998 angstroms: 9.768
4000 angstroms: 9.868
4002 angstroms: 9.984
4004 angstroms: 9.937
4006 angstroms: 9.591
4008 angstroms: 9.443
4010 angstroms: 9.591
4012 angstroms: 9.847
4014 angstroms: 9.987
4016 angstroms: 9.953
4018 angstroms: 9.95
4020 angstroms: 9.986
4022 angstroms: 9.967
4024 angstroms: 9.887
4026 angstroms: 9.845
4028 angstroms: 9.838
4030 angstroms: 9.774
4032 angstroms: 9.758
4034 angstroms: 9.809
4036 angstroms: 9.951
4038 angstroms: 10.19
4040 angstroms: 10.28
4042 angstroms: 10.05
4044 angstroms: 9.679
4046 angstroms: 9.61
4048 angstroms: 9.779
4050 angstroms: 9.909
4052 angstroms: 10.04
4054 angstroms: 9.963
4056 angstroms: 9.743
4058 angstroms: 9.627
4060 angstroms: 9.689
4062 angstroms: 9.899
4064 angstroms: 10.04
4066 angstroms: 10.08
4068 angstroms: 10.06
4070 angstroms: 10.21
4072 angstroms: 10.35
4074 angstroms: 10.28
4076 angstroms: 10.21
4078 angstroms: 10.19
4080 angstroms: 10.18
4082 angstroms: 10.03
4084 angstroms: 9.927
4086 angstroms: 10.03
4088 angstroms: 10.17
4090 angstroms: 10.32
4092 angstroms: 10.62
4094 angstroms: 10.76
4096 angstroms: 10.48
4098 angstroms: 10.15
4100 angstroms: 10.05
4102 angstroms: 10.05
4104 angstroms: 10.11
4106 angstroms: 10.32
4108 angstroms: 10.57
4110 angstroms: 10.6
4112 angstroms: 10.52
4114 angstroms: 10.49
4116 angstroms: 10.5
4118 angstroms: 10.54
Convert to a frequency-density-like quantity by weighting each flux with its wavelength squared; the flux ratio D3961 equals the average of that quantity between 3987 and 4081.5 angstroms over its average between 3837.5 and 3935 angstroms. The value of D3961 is 1.12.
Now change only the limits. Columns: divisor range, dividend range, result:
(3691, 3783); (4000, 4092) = 1.20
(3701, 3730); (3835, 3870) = 1.06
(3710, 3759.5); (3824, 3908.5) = 1.05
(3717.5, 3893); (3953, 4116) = 1.16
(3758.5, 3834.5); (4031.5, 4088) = 1.21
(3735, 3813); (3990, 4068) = 1.19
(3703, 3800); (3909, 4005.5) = 1.08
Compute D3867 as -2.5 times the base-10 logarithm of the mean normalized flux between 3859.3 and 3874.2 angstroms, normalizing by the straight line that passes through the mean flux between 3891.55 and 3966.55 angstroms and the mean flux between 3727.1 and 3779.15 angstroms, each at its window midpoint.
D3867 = -0.060 mag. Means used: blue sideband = 9.72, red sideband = 9.34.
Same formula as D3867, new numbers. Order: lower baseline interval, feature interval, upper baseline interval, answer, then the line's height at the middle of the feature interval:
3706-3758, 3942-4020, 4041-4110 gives 0.05 mag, 10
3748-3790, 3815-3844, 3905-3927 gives 0.06 mag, 9.66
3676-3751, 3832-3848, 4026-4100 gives 0.05 mag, 9.74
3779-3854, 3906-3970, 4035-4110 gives 0.06 mag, 9.74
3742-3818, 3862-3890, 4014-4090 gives 0.00 mag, 9.67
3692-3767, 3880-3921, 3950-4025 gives 0.01 mag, 9.64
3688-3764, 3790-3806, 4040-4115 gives 0.08 mag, 9.77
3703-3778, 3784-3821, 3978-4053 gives 0.04 mag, 9.76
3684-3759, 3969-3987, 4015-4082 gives 0.06 mag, 9.89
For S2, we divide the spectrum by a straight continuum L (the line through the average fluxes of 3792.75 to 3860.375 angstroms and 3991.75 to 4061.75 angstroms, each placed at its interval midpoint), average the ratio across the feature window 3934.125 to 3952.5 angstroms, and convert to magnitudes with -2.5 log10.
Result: 0.06 mag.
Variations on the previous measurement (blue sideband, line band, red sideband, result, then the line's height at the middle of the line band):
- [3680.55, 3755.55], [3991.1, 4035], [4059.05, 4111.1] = 0.02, 10.1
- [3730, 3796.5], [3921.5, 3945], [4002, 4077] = 0.11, 9.79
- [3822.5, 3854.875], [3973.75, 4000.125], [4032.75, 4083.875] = -0.01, 9.79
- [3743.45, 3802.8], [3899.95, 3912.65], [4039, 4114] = 0.02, 9.78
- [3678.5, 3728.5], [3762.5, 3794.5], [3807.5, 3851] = -0.03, 9.45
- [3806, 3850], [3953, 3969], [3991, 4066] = 0.06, 9.69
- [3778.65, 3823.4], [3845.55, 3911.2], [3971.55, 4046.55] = -0.02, 9.58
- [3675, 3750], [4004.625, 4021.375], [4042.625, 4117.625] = 0.03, 10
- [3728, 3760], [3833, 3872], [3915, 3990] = -0.04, 9.43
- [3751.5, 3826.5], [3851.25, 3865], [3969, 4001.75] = -0.04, 9.57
